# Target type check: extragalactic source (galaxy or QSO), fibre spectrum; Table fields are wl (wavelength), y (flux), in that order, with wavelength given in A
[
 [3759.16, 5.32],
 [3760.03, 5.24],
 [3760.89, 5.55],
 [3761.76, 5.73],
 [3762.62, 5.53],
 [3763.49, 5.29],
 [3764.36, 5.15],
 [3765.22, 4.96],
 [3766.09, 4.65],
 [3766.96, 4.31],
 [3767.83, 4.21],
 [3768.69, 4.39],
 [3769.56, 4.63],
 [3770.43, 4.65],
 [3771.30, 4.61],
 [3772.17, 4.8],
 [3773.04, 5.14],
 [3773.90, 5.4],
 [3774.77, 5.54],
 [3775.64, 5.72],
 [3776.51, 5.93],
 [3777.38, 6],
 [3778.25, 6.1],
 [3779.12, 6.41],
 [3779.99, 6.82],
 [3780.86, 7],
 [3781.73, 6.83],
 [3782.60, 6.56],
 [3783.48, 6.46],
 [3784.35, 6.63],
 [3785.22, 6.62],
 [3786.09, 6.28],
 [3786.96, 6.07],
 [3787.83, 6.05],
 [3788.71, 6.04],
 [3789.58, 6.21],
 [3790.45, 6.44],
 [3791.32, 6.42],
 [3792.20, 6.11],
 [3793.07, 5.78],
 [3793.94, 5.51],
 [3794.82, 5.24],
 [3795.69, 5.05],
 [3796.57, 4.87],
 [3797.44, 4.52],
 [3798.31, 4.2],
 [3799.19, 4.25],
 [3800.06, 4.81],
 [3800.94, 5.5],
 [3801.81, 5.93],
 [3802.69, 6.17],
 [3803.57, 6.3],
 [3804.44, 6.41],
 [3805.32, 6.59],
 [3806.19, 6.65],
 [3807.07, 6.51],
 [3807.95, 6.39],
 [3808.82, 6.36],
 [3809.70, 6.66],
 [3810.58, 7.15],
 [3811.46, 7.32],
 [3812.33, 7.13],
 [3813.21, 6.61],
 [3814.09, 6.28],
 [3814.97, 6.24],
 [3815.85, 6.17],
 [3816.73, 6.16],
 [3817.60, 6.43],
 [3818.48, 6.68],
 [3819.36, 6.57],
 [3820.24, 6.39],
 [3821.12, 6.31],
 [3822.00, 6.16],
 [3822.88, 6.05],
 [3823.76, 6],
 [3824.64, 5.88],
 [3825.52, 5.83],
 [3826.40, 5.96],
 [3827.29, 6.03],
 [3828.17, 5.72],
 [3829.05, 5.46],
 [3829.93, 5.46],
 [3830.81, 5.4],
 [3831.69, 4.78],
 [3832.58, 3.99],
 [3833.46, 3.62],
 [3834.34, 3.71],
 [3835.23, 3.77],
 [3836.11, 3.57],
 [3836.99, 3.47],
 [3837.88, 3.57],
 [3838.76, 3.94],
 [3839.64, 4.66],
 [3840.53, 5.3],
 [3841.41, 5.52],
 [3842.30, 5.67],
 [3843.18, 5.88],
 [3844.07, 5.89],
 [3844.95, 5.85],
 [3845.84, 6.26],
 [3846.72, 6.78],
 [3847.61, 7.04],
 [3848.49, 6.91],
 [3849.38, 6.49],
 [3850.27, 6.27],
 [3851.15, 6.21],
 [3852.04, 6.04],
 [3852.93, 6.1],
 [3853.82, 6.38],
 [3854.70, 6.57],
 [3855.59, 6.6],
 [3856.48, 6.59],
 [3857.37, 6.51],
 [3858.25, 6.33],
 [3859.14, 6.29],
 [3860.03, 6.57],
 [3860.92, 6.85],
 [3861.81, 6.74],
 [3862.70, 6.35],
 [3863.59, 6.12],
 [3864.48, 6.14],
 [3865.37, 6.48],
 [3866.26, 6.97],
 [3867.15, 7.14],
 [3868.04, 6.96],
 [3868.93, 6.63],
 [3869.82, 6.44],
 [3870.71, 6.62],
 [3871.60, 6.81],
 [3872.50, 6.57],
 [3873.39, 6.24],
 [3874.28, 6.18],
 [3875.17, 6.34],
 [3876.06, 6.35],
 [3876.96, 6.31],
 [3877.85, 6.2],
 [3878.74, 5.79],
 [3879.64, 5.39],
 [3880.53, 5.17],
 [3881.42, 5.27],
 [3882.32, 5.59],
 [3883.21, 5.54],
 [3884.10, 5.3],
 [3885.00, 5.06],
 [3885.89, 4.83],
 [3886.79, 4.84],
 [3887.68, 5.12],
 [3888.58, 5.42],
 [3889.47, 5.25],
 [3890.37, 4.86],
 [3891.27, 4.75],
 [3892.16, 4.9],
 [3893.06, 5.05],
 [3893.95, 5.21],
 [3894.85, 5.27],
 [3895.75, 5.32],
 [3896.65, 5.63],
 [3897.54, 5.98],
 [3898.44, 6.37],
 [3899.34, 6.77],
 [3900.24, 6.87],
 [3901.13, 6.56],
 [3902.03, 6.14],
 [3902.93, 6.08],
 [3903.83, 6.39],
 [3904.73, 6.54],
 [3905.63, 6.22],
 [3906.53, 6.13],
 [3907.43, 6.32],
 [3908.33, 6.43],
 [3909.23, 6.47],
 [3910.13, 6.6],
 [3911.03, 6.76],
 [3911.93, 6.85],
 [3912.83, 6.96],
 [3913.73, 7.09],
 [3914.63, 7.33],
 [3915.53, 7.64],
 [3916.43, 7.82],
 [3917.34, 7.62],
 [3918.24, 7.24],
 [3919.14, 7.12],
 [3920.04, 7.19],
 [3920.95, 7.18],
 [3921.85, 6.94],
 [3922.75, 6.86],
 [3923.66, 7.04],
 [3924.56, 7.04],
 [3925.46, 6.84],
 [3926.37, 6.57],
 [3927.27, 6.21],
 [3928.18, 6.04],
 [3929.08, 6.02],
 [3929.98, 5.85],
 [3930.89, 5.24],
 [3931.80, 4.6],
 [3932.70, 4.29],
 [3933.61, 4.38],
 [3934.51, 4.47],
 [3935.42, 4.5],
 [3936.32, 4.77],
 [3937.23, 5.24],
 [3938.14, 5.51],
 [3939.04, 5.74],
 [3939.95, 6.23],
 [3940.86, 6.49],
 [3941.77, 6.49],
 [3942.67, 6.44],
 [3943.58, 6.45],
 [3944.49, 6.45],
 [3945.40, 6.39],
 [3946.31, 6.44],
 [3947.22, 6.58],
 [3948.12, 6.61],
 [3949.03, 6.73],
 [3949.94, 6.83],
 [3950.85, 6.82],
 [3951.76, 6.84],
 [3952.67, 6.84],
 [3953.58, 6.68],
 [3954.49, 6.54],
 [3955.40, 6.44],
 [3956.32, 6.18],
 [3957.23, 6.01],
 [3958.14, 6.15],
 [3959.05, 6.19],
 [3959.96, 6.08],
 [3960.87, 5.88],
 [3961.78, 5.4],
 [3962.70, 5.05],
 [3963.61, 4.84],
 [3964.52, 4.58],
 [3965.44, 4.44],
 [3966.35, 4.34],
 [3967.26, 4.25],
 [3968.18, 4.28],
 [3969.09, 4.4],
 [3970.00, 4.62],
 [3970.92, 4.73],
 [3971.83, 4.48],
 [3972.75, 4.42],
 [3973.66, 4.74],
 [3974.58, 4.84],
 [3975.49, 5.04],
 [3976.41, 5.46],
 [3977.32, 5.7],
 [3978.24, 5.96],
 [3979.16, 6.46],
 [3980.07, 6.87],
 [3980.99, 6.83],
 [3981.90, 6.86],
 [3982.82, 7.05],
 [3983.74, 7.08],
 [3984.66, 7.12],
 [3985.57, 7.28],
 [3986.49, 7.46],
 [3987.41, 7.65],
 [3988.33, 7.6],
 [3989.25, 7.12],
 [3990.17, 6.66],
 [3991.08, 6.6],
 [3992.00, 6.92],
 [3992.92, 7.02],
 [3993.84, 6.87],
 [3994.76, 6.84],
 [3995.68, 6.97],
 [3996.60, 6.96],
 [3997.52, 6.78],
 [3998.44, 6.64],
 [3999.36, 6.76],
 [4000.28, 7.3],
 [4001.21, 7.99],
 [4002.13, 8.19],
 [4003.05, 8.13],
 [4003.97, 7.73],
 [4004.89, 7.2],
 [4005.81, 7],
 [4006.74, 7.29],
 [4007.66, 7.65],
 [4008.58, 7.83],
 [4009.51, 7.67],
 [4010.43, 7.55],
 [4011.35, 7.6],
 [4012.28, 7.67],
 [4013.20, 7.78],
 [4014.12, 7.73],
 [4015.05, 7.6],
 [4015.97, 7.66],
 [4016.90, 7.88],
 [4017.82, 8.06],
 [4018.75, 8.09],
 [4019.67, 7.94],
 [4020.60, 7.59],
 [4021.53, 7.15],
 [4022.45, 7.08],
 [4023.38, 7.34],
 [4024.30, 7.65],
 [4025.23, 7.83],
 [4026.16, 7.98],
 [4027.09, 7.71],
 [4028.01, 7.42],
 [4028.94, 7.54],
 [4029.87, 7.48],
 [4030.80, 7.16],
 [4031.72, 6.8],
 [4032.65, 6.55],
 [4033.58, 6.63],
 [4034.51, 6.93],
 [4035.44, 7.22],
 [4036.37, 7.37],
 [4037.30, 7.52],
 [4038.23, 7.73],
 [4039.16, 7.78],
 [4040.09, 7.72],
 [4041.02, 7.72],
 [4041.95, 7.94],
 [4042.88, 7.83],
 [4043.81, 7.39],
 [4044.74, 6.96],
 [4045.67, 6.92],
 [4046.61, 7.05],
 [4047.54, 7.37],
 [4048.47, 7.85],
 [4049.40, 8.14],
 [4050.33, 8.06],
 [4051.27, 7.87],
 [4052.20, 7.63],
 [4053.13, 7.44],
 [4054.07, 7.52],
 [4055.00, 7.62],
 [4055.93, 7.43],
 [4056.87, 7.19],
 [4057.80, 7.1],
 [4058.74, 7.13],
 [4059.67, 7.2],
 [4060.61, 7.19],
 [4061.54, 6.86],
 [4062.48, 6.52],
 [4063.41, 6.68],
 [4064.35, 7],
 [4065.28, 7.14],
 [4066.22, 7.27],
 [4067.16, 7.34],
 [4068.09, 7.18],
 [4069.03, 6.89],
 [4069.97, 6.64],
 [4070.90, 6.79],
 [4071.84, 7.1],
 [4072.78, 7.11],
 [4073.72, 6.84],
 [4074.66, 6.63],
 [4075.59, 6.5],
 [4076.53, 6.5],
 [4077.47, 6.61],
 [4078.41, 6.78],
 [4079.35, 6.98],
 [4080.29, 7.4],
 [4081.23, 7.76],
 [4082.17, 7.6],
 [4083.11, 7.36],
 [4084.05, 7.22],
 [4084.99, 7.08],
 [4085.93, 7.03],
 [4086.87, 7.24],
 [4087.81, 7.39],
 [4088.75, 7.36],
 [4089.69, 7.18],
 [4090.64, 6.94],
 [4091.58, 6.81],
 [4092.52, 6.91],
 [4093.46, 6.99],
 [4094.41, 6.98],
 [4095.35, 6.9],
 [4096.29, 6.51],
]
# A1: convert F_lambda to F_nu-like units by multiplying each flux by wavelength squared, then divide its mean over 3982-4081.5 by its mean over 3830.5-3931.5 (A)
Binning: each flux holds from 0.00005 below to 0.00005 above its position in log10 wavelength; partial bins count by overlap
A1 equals 1.30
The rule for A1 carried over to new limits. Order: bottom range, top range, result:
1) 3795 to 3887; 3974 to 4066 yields 1.35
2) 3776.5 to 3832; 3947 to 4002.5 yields 1.12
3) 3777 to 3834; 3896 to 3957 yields 1.13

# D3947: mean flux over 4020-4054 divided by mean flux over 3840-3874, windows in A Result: 1.2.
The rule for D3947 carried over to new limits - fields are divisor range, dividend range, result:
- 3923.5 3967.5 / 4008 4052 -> 1.28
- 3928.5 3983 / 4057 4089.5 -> 1.24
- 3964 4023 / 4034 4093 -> 1.08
